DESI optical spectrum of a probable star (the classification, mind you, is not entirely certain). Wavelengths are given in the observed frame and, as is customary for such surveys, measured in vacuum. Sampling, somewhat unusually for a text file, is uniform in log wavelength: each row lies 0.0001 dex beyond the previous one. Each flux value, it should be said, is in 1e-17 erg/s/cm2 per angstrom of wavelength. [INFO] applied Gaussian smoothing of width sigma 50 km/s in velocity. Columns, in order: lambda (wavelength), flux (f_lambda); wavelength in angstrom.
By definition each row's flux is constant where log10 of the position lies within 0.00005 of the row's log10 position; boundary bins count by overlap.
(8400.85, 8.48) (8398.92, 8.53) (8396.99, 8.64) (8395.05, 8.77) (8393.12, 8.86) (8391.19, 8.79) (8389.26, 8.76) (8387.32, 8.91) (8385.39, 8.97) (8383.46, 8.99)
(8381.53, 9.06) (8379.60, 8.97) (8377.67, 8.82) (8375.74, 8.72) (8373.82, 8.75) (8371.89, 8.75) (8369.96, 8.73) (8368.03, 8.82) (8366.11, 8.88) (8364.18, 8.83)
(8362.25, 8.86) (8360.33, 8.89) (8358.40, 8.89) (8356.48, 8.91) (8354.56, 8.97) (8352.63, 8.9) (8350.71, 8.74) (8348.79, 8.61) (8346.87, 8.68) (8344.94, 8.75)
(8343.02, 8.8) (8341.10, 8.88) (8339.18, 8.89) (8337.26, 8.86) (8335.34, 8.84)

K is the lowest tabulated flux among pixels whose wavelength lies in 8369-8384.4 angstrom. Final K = 8.72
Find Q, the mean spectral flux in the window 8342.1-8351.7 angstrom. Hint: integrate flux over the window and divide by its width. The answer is 8.72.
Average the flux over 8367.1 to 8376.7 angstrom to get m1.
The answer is 8.75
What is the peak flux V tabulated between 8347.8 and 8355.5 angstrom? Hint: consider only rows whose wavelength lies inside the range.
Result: 8.97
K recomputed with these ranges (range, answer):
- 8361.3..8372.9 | 8.73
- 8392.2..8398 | 8.64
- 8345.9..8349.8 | 8.61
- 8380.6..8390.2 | 8.76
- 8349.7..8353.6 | 8.74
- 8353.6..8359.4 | 8.89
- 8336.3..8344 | 8.8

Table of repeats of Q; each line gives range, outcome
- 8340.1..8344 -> 8.85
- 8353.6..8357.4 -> 8.95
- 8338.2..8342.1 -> 8.89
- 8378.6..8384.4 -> 9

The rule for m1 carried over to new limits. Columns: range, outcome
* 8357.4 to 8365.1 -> 8.87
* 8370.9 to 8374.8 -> 8.76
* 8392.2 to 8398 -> 8.75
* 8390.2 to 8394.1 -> 8.84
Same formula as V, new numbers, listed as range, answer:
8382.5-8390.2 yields 8.99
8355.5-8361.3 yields 8.91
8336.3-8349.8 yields 8.89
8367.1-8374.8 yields 8.82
